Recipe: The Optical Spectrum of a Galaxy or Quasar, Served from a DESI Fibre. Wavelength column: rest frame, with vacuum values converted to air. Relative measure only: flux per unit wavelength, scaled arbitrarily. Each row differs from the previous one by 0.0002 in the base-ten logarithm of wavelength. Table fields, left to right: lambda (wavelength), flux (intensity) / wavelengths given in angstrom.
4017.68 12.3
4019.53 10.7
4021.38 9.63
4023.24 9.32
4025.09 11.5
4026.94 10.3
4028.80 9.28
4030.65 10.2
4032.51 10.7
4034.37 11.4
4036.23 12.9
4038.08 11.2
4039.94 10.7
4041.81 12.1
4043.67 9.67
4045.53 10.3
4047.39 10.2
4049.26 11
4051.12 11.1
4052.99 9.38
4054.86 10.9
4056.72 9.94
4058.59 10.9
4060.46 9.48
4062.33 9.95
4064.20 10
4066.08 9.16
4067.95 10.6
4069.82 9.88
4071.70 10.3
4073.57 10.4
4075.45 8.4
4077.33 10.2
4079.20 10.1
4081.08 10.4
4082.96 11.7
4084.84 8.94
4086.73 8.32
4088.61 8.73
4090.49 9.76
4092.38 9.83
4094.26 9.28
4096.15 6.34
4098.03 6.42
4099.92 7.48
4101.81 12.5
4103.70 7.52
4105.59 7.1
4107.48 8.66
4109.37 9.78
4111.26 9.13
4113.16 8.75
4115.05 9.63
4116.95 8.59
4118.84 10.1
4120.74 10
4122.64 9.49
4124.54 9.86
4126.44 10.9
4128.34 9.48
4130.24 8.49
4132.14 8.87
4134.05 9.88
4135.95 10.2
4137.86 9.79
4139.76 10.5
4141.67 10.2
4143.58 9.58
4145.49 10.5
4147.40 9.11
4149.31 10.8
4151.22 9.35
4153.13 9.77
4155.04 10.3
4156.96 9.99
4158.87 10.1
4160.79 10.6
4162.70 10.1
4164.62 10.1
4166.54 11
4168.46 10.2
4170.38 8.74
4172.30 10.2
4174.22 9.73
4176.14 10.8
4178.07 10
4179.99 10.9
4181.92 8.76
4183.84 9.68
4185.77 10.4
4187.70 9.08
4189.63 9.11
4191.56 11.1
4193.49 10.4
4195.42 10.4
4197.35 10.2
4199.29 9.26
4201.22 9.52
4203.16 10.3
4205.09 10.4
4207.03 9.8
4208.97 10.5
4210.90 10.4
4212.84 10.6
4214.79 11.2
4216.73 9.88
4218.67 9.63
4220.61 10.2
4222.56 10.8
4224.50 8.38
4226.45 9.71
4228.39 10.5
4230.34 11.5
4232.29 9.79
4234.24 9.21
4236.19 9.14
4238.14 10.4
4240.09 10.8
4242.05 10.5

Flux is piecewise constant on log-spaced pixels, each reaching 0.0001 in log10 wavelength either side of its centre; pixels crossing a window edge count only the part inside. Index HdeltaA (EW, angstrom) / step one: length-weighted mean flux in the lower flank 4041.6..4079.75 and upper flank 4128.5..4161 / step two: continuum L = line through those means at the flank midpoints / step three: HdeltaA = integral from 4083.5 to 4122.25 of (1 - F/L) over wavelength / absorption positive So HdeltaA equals 4.34 angstrom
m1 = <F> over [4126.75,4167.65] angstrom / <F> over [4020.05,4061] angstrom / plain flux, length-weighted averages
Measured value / 0.9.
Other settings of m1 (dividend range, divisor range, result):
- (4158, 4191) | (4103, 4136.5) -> 1.08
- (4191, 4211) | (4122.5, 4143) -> 1.04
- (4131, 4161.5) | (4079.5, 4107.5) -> 1.12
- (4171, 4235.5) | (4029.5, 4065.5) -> 0.95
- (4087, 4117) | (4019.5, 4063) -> 0.83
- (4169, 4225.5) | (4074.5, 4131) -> 1.09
